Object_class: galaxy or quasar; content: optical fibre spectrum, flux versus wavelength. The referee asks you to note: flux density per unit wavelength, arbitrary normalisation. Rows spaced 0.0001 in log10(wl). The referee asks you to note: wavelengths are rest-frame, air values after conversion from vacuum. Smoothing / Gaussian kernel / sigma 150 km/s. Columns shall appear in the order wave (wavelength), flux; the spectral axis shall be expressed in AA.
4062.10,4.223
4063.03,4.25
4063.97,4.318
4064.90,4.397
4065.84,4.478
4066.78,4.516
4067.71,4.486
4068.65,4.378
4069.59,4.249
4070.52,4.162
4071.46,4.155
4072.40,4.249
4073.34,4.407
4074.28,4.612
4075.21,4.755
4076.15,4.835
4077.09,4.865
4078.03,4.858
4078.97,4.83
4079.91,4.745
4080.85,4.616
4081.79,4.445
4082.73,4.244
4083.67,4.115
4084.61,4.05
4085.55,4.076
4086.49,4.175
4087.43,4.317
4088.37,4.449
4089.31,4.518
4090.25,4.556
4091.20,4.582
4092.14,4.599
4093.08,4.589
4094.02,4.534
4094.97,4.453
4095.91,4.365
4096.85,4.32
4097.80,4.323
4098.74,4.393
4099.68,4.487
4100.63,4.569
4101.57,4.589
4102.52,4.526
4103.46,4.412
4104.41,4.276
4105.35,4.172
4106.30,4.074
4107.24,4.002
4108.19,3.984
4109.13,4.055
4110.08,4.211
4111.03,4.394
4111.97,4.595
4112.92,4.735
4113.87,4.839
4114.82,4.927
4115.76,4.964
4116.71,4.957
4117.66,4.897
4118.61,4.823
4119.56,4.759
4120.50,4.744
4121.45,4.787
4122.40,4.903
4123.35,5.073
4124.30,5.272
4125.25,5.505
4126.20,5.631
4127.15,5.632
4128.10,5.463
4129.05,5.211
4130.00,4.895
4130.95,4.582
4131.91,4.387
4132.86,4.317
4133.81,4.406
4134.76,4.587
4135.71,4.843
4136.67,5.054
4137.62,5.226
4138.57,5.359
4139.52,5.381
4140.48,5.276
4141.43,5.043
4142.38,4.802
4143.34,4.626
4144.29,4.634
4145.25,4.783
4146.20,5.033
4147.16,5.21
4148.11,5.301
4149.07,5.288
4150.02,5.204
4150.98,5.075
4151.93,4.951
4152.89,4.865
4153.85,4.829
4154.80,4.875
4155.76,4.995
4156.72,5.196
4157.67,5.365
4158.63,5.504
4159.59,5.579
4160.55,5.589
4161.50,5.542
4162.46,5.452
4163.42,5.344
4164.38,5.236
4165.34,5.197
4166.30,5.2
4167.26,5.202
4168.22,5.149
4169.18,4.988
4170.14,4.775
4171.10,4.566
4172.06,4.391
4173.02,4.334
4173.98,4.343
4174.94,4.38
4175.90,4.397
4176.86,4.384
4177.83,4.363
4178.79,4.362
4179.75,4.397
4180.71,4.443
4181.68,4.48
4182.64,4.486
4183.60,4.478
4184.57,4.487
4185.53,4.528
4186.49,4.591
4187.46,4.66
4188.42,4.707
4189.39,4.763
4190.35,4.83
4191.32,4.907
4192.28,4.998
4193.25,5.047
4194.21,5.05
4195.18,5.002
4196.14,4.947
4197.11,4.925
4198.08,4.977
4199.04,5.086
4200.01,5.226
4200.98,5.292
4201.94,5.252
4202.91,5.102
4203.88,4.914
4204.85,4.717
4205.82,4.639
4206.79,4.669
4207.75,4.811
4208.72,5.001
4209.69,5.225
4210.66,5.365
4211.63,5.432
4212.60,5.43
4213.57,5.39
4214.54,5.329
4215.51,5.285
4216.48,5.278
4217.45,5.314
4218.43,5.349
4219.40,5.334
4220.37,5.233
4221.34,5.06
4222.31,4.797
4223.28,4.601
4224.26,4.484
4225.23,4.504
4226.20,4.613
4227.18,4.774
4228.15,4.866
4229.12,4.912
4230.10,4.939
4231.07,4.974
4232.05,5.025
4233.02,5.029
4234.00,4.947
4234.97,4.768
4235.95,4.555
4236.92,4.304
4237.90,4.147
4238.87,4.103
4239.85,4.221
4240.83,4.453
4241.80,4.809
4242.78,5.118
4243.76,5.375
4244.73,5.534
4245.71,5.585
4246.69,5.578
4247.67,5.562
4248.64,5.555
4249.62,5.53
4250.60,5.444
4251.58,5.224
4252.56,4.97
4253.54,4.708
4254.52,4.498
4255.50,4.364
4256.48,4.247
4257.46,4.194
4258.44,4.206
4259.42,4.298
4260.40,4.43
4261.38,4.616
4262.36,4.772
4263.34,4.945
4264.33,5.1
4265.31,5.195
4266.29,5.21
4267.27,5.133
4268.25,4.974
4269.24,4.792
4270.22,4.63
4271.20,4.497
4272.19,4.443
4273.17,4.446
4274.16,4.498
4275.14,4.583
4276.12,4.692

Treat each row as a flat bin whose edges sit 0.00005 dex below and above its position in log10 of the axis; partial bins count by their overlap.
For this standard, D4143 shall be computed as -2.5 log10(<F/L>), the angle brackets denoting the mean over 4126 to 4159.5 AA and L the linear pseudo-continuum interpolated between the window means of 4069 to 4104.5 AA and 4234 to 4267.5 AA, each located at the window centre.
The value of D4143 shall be -0.10 mag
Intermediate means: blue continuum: 4.46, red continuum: 4.85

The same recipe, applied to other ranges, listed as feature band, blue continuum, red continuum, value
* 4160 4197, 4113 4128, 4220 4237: 0.03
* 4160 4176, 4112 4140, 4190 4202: 0.01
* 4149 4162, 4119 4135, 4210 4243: -0.06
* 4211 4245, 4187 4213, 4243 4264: 0.01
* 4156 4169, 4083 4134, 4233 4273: -0.14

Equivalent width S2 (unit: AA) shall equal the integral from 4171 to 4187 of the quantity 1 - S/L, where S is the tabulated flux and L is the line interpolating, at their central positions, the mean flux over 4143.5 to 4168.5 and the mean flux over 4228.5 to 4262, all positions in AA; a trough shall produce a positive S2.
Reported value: 2.0 AA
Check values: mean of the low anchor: 5.17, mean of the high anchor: 4.83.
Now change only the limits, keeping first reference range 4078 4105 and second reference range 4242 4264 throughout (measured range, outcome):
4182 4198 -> -0.1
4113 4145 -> -2.8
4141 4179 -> -2.5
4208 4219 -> -1.1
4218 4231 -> -0.1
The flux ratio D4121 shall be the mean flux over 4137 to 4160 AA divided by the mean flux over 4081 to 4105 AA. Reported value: 1.2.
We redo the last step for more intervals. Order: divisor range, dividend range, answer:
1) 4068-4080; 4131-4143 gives 1.07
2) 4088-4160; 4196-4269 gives 1.03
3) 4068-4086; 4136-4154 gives 1.13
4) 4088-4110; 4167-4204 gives 1.08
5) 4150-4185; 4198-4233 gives 1.03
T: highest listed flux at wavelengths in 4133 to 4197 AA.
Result 5.589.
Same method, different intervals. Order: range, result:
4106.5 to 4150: 5.632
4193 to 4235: 5.432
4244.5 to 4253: 5.585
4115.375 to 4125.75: 5.505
